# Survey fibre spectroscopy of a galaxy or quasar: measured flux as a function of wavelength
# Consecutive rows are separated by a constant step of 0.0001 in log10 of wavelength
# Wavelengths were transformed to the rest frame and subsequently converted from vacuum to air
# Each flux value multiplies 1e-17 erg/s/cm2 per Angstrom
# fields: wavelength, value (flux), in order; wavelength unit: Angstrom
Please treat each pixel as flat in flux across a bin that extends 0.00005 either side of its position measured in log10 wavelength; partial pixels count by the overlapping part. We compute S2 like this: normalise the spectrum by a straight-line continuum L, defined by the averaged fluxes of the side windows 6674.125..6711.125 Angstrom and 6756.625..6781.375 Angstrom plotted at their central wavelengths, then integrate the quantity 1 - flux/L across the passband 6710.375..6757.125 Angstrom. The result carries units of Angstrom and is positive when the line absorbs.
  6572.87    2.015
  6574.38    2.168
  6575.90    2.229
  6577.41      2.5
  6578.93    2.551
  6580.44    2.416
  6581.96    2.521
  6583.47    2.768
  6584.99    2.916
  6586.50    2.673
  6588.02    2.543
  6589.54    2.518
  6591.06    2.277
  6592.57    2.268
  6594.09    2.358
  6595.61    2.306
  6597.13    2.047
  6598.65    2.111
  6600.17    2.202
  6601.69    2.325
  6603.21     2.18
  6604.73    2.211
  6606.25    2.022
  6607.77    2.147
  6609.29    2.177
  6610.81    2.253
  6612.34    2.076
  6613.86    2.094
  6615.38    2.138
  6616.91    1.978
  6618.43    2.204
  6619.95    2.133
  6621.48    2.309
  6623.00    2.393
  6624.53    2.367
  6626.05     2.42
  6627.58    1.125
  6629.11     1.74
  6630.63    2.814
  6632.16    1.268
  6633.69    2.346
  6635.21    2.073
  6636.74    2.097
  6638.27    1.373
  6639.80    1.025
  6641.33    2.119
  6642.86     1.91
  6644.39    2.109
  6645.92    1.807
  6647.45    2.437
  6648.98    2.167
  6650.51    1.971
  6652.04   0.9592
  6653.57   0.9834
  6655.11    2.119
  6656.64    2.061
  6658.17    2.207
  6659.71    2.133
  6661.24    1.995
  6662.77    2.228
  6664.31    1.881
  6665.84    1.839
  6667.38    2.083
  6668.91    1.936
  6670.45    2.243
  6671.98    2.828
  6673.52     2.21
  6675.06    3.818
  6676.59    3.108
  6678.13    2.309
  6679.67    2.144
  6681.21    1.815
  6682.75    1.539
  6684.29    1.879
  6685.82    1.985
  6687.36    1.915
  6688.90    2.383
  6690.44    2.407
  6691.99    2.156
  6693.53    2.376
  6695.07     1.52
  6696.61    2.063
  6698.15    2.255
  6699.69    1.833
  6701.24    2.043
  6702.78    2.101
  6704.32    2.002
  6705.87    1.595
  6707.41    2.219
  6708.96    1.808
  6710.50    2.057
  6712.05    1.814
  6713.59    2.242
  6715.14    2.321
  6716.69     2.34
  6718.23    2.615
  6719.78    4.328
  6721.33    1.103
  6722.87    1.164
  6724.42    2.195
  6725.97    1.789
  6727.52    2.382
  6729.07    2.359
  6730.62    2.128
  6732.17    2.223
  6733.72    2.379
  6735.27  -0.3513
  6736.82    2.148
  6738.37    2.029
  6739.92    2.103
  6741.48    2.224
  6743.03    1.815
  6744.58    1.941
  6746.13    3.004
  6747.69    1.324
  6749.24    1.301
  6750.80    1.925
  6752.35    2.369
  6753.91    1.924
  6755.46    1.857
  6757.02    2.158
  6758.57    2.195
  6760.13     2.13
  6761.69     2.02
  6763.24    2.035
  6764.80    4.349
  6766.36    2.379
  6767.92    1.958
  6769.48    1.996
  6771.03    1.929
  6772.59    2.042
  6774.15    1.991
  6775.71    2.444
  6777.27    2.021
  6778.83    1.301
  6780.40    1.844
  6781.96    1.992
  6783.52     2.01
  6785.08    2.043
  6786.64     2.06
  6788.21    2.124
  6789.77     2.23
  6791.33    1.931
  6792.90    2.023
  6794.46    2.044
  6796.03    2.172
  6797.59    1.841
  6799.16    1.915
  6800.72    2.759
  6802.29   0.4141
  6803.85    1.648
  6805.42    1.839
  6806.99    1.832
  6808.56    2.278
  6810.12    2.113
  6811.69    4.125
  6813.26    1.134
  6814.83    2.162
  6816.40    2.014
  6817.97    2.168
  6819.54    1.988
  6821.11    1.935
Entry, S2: 2.6 Angstrom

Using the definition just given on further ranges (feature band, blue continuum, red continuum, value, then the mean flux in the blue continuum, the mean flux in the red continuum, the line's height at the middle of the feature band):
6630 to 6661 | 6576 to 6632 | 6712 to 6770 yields 4.5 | 2.27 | 2.12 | 2.22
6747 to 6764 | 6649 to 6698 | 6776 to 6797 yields 0.8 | 2.1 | 1.99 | 2.02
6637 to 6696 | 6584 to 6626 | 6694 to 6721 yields 4.2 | 2.27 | 2.17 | 2.21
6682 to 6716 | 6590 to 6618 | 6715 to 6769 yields 1.8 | 2.18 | 2.12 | 2.14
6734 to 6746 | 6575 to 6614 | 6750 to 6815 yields 1.9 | 2.34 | 2.08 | 2.14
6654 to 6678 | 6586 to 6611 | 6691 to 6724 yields -1.5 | 2.27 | 2.1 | 2.16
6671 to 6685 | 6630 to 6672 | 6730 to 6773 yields -3.0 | 1.95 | 2.06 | 1.98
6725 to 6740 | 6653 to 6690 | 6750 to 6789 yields 1.6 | 2.16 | 2.12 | 2.14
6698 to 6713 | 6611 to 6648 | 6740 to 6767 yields 1.0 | 2.02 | 2.17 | 2.11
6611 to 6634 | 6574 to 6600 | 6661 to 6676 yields 2.8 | 2.42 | 2.33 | 2.38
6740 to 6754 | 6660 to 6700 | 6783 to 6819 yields 0.8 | 2.19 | 2.04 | 2.1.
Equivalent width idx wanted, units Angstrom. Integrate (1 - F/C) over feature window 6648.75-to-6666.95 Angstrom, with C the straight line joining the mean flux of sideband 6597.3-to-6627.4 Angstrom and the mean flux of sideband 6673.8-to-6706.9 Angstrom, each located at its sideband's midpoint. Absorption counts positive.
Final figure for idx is 2.4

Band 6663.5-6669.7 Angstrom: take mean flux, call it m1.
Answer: 1.94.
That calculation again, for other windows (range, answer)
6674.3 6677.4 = 3.45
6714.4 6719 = 2.43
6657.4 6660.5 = 2.17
